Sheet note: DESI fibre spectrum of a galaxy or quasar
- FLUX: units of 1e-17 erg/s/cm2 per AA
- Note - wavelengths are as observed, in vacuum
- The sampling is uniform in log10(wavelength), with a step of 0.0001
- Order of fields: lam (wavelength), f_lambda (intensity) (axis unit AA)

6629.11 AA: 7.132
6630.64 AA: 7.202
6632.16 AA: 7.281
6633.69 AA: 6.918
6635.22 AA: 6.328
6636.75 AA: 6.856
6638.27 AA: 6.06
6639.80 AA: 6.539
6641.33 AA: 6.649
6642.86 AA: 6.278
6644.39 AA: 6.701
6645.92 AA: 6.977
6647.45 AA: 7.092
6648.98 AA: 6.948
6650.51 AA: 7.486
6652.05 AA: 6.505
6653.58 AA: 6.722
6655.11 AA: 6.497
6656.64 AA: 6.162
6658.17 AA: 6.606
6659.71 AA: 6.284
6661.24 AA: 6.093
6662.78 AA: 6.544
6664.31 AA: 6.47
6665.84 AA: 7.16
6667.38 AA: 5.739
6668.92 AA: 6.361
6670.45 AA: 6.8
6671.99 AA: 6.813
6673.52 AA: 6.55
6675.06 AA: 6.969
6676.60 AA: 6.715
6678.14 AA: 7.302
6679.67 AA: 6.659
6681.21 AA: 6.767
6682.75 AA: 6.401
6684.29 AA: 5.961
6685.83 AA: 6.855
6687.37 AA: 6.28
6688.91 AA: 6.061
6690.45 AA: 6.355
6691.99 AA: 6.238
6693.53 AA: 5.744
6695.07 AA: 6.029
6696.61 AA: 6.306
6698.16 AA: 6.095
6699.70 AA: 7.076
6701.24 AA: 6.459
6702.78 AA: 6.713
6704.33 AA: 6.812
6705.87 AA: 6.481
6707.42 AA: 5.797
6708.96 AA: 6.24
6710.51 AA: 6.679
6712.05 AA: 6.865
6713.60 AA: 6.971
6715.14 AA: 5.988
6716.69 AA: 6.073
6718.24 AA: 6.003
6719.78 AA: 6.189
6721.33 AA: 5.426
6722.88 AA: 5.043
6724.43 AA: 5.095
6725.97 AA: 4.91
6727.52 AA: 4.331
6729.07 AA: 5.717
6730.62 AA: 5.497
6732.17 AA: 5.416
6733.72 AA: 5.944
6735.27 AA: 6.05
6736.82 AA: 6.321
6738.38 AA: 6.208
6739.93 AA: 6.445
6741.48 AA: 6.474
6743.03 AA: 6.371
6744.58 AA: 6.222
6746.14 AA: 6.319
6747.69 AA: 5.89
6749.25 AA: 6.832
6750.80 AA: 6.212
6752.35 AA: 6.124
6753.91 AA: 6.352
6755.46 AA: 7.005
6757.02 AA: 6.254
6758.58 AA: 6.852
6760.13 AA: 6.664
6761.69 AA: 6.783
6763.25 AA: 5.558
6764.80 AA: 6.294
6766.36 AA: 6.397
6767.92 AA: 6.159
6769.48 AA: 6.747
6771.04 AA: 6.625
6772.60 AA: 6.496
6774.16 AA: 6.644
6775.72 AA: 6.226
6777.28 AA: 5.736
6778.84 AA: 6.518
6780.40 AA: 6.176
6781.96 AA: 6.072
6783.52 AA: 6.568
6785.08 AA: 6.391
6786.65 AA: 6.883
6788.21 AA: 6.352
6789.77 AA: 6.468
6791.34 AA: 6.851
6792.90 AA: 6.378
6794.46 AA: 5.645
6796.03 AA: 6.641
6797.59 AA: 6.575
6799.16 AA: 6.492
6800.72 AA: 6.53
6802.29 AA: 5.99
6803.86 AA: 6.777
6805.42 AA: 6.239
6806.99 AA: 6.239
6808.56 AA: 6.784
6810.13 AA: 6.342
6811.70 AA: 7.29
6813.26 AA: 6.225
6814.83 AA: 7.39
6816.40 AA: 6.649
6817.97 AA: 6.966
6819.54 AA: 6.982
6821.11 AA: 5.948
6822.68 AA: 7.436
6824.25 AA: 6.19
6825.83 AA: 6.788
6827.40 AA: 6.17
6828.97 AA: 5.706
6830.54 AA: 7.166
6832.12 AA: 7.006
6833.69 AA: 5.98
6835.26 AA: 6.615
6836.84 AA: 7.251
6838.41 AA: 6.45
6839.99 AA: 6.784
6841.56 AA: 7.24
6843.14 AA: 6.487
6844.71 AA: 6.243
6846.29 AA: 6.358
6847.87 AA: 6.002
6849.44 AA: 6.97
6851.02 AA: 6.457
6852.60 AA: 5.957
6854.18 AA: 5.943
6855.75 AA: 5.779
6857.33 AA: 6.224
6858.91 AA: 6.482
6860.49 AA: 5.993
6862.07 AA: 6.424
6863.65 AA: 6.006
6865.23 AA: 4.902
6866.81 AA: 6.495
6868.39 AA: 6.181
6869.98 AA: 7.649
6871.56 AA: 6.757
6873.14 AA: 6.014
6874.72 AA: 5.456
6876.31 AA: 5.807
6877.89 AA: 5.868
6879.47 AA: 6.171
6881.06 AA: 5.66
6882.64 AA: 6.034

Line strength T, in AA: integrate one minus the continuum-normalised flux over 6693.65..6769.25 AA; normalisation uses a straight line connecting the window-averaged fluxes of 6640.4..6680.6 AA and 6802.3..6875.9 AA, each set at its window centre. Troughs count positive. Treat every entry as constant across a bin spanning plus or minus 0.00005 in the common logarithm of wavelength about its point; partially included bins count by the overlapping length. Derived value 4.7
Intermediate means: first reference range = 6.66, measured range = 6.17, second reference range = 6.46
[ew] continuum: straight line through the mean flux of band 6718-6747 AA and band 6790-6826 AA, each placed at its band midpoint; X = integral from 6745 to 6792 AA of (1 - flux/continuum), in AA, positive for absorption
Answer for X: -1.9 AA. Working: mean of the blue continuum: 5.79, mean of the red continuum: 6.57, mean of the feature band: 6.41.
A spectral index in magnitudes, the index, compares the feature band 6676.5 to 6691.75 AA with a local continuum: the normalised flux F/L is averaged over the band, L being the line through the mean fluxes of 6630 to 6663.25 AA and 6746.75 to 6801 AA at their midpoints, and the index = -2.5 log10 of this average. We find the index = 0.012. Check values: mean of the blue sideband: 6.67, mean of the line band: 6.52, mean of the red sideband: 6.41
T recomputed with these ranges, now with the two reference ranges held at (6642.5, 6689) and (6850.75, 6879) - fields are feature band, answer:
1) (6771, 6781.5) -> 0.0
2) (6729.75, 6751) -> 0.9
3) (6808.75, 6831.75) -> -1.6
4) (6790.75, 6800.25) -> -0.2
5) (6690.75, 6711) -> 0.5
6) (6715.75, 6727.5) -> 1.8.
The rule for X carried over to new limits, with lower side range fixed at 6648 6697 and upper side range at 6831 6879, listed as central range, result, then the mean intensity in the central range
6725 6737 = 1.8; 5.48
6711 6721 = 0.2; 6.32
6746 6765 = 0.1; 6.4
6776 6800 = 0.1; 6.38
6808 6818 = -0.7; 6.8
